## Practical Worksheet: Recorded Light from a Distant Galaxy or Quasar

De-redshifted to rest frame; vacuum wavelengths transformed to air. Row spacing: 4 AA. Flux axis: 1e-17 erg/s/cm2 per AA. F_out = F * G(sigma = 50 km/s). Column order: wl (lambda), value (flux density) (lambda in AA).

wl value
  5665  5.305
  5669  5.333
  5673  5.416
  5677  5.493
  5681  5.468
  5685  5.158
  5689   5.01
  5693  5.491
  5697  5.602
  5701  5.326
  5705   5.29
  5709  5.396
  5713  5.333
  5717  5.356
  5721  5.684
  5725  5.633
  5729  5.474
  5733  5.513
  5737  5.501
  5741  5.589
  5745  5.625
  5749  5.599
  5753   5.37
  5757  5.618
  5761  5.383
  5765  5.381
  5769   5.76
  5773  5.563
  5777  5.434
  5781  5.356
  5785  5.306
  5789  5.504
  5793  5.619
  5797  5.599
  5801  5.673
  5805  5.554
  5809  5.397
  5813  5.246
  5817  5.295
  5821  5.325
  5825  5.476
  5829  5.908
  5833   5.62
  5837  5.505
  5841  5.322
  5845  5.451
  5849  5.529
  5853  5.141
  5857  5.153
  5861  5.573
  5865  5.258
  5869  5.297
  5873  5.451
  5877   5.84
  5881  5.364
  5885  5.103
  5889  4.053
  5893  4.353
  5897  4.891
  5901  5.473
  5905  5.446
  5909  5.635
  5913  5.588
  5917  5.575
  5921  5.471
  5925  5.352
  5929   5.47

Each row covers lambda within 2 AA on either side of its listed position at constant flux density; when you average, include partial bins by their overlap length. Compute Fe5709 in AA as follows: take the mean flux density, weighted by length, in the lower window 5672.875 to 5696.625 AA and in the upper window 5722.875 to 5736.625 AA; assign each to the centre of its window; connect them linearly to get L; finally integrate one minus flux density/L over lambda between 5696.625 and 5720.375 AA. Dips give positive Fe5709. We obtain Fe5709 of 0.3 AA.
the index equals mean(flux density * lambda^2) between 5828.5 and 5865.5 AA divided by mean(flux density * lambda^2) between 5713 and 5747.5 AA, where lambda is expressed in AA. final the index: 1.02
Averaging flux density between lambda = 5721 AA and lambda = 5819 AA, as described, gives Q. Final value 5.5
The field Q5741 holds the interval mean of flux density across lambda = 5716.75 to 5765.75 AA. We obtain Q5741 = 5.53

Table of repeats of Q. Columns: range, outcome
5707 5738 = 5.49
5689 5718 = 5.37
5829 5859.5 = 5.43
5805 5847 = 5.46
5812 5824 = 5.31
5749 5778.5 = 5.51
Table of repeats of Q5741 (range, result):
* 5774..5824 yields 5.45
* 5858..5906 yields 5.17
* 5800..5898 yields 5.31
